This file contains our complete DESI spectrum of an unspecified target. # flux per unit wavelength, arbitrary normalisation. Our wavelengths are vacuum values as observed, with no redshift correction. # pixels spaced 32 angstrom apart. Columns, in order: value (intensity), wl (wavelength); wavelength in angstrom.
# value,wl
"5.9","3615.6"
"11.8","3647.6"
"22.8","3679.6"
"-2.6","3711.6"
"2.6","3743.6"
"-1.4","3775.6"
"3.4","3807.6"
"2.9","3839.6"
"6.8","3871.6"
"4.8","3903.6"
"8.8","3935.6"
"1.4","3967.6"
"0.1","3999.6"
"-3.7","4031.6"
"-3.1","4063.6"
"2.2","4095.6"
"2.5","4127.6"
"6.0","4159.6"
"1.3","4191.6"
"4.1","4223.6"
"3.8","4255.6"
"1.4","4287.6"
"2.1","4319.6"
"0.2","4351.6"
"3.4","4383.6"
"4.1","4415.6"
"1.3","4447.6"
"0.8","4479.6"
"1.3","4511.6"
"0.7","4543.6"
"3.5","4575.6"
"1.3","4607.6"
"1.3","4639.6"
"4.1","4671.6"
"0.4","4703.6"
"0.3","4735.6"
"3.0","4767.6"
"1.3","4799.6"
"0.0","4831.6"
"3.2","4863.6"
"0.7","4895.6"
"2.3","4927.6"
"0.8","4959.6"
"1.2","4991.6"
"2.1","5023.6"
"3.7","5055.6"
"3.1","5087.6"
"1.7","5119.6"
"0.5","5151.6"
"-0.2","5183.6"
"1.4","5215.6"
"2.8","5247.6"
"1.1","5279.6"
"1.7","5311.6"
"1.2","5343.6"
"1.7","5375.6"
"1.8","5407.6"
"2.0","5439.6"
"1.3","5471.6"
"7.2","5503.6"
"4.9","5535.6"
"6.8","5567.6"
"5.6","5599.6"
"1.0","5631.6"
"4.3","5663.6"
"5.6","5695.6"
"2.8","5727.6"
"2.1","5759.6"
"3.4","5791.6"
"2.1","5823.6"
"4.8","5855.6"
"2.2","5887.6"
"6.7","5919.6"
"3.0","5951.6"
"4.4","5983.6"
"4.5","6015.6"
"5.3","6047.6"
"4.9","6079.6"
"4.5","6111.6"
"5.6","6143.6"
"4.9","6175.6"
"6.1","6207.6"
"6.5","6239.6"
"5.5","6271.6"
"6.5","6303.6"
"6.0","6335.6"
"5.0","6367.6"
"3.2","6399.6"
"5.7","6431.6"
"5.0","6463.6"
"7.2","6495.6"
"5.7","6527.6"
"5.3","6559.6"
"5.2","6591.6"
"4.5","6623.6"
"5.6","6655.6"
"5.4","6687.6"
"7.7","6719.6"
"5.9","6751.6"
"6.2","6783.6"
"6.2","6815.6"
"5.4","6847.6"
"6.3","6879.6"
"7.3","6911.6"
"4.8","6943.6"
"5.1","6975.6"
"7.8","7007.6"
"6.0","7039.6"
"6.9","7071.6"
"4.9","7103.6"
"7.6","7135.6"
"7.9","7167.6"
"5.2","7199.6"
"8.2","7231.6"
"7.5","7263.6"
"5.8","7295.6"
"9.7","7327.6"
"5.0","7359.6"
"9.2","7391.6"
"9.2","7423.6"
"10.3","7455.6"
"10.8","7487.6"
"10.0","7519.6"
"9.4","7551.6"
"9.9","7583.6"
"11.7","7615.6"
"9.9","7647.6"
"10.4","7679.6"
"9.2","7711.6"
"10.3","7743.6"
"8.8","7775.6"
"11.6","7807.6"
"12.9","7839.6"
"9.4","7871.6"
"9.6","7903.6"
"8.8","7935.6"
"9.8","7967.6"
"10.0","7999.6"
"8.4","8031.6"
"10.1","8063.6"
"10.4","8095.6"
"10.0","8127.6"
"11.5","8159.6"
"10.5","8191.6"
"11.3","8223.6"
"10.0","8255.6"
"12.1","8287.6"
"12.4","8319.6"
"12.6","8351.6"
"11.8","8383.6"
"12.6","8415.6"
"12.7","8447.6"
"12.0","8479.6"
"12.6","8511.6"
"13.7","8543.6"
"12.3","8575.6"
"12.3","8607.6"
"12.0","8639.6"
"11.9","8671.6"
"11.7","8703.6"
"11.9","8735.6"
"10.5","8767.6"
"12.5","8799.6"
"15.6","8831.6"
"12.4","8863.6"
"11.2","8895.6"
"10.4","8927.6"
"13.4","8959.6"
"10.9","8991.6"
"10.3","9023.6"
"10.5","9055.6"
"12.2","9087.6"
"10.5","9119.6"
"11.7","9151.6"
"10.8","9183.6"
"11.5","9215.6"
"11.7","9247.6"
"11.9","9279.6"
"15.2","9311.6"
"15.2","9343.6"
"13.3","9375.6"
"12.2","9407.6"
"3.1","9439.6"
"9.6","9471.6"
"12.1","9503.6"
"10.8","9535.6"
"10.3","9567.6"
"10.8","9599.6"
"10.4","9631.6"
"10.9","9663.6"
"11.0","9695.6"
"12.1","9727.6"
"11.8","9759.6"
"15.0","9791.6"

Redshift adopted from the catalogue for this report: 0.852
